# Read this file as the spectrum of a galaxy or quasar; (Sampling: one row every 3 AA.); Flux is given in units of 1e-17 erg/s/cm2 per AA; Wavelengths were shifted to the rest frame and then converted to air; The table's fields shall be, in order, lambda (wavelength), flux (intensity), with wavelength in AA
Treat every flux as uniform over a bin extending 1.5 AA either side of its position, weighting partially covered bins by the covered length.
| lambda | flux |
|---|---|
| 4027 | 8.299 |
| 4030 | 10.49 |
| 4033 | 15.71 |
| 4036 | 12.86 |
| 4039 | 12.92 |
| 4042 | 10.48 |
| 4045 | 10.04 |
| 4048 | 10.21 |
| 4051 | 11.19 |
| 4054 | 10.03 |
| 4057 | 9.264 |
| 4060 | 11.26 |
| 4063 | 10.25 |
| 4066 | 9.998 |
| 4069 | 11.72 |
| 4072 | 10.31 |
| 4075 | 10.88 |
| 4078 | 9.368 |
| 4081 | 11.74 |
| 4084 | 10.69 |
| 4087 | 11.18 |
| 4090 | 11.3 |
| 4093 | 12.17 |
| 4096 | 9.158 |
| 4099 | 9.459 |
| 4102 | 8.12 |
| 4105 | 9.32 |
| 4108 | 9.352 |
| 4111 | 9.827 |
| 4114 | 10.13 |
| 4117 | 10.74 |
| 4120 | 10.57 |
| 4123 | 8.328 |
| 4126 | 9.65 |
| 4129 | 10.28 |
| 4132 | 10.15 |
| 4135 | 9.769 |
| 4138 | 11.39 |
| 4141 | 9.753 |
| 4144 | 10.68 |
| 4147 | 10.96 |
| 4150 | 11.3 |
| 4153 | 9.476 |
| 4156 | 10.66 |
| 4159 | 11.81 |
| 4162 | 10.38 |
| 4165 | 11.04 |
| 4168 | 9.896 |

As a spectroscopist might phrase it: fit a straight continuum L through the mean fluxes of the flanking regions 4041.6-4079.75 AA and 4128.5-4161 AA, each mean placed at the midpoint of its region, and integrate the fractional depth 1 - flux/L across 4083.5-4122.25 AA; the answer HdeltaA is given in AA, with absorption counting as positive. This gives 1.39 AA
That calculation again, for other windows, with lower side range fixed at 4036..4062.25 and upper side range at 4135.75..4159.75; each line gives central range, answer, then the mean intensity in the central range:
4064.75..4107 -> 1.47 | 10.4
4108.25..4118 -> 0.57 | 10.1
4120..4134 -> 1.31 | 9.71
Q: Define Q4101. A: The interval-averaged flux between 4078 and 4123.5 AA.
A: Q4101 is 10.2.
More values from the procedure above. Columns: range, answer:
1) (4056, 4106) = 10.4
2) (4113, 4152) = 10.3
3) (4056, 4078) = 10.5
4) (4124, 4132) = 9.9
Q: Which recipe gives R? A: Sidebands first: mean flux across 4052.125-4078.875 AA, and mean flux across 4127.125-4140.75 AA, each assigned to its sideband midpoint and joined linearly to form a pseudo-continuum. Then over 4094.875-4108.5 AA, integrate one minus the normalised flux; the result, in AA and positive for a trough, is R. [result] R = 1.69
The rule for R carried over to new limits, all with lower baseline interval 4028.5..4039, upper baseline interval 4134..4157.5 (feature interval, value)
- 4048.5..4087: 5.24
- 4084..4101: 1.63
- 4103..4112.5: 1.62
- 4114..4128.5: 1.54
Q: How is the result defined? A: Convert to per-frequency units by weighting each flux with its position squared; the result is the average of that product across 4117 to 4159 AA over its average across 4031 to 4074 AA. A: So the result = 0.96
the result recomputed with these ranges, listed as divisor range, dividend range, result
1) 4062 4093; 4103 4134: 0.92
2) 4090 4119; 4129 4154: 1.07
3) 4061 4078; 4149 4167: 1.06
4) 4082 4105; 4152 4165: 1.07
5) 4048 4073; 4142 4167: 1.07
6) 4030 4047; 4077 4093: 0.93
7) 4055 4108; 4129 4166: 1.06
